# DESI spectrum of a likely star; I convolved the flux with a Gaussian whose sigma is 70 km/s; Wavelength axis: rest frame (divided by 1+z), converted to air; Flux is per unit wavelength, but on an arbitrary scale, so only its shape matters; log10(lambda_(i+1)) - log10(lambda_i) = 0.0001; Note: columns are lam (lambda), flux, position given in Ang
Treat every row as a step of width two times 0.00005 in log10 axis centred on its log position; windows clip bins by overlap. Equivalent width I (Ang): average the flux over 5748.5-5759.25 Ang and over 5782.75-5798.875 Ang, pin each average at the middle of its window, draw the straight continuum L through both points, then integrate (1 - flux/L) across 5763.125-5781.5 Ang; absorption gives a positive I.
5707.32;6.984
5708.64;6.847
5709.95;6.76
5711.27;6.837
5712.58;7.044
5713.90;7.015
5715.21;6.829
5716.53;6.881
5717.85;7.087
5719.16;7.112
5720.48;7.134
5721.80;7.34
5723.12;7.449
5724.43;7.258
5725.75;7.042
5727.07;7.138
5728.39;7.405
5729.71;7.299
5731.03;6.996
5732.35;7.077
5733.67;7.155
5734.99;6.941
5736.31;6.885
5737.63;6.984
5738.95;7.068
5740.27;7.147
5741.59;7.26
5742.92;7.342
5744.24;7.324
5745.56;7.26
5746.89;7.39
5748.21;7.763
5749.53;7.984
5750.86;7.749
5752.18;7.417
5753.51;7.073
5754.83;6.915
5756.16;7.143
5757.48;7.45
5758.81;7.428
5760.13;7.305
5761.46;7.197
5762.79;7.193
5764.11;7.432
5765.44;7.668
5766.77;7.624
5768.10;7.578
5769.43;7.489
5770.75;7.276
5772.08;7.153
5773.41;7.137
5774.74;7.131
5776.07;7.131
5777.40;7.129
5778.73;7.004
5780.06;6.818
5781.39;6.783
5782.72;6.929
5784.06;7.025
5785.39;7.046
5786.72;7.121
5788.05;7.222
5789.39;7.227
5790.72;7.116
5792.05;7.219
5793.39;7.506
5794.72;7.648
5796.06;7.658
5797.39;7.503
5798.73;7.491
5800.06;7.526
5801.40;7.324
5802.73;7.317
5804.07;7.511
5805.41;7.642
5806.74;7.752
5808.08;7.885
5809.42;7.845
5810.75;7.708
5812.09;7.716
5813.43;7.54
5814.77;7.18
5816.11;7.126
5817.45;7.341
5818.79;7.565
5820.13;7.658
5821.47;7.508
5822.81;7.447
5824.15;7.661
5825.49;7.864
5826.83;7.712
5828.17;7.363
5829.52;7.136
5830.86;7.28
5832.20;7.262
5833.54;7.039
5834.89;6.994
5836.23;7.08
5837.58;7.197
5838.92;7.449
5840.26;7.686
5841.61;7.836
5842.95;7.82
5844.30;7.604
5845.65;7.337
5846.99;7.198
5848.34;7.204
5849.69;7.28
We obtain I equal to 0.2 Ang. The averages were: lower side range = 7.41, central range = 7.25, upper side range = 7.29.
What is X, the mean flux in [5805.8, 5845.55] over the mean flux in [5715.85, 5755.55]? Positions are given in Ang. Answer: 1.0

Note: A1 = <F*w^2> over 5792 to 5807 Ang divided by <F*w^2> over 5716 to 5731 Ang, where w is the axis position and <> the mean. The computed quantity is 1.07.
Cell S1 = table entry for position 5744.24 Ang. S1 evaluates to 7.324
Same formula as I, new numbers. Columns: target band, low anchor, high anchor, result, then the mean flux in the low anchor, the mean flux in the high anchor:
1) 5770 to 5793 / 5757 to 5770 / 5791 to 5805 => 1.09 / 7.43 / 7.46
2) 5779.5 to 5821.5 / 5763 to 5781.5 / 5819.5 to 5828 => 0.41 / 7.25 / 7.63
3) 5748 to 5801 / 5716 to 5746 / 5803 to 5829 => 0.48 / 7.16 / 7.57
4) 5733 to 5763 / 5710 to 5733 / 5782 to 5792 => -0.74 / 7.1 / 7.1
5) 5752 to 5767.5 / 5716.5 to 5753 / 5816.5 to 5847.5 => -0.04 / 7.25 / 7.44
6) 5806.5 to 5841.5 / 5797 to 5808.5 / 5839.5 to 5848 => 0.42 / 7.54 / 7.56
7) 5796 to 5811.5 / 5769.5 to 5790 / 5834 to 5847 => -0.80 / 7.09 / 7.42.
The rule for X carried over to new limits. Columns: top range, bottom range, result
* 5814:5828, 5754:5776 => 1.03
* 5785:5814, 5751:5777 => 1.02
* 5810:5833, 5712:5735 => 1.05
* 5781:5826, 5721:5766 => 1.02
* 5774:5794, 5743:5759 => 0.96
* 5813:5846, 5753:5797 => 1.03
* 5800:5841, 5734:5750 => 1.03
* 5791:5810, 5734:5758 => 1.04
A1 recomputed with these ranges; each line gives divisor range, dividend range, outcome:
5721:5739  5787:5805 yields 1.06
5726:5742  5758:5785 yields 1.03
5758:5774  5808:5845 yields 1.03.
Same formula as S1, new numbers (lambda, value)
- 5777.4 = 7.129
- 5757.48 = 7.45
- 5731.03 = 6.996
